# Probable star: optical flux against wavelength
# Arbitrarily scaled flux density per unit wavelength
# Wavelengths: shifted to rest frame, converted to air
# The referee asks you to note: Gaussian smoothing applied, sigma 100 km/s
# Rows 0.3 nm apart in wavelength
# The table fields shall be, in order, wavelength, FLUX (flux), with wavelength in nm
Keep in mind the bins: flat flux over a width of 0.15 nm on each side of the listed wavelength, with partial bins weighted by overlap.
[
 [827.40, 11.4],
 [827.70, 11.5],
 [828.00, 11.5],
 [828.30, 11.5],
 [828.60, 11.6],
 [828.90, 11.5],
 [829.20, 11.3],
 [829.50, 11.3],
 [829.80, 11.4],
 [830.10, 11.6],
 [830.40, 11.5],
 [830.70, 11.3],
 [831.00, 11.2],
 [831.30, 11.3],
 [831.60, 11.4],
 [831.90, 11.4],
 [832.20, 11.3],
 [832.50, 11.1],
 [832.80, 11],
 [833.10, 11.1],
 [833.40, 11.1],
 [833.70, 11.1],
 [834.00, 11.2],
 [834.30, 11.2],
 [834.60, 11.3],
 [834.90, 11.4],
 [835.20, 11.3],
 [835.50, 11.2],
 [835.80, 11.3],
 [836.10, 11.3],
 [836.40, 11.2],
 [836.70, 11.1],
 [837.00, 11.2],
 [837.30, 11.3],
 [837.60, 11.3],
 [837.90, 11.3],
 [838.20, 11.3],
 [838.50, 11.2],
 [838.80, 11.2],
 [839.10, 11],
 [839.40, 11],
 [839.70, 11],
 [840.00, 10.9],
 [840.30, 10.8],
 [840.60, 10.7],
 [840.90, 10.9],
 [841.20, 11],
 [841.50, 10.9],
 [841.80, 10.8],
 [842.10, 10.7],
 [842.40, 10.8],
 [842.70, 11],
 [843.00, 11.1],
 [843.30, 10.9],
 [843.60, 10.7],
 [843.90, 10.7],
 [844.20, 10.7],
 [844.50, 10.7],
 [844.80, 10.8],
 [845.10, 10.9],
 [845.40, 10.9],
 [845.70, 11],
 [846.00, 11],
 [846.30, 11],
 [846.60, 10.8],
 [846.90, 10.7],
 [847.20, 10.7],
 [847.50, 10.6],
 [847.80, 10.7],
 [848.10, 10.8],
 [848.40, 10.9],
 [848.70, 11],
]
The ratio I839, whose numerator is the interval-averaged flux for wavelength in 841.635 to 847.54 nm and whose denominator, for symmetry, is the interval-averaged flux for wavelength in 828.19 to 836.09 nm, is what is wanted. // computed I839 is 1.0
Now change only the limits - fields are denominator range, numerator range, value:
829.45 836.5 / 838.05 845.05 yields 0.97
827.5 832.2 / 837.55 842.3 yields 0.96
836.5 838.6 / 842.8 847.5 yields 0.96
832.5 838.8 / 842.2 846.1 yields 0.97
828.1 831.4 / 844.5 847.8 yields 0.95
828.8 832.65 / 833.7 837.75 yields 0.99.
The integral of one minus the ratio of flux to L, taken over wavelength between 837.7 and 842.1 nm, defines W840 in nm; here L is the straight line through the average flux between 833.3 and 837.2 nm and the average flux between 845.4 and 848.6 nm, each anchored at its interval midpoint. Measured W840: 0.03 nm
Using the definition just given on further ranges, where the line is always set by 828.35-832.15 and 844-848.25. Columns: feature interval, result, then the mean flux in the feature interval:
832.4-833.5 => 0.022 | 11.1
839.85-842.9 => 0.036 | 10.9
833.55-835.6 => -0.001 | 11.2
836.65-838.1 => -0.015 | 11.3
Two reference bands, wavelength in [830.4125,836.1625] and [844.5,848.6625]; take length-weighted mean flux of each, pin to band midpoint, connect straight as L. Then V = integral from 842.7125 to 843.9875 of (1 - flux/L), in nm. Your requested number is 0.01 nm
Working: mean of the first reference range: 11.2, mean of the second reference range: 10.8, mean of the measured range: 10.9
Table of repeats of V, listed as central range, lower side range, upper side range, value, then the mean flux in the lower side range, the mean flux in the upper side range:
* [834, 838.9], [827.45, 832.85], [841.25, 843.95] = -0.06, 11.4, 10.9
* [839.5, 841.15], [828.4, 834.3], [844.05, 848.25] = 0.02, 11.3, 10.8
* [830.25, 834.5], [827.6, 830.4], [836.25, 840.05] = 0.05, 11.5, 11.2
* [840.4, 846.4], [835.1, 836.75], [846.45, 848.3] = 0.02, 11.2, 10.7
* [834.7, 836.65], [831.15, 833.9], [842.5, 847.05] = -0.03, 11.2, 10.9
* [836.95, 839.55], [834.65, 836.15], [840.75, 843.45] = -0.02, 11.3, 10.9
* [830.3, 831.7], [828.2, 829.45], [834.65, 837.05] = 0.01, 11.5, 11.3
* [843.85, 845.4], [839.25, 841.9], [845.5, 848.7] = 0.01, 10.9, 10.8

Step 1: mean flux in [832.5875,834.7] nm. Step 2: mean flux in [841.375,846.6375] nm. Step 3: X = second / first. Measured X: 1.0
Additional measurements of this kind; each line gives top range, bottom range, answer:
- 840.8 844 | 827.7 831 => 0.95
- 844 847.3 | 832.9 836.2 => 0.97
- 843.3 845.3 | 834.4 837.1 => 0.96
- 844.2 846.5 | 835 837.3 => 0.97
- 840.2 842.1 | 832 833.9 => 0.97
